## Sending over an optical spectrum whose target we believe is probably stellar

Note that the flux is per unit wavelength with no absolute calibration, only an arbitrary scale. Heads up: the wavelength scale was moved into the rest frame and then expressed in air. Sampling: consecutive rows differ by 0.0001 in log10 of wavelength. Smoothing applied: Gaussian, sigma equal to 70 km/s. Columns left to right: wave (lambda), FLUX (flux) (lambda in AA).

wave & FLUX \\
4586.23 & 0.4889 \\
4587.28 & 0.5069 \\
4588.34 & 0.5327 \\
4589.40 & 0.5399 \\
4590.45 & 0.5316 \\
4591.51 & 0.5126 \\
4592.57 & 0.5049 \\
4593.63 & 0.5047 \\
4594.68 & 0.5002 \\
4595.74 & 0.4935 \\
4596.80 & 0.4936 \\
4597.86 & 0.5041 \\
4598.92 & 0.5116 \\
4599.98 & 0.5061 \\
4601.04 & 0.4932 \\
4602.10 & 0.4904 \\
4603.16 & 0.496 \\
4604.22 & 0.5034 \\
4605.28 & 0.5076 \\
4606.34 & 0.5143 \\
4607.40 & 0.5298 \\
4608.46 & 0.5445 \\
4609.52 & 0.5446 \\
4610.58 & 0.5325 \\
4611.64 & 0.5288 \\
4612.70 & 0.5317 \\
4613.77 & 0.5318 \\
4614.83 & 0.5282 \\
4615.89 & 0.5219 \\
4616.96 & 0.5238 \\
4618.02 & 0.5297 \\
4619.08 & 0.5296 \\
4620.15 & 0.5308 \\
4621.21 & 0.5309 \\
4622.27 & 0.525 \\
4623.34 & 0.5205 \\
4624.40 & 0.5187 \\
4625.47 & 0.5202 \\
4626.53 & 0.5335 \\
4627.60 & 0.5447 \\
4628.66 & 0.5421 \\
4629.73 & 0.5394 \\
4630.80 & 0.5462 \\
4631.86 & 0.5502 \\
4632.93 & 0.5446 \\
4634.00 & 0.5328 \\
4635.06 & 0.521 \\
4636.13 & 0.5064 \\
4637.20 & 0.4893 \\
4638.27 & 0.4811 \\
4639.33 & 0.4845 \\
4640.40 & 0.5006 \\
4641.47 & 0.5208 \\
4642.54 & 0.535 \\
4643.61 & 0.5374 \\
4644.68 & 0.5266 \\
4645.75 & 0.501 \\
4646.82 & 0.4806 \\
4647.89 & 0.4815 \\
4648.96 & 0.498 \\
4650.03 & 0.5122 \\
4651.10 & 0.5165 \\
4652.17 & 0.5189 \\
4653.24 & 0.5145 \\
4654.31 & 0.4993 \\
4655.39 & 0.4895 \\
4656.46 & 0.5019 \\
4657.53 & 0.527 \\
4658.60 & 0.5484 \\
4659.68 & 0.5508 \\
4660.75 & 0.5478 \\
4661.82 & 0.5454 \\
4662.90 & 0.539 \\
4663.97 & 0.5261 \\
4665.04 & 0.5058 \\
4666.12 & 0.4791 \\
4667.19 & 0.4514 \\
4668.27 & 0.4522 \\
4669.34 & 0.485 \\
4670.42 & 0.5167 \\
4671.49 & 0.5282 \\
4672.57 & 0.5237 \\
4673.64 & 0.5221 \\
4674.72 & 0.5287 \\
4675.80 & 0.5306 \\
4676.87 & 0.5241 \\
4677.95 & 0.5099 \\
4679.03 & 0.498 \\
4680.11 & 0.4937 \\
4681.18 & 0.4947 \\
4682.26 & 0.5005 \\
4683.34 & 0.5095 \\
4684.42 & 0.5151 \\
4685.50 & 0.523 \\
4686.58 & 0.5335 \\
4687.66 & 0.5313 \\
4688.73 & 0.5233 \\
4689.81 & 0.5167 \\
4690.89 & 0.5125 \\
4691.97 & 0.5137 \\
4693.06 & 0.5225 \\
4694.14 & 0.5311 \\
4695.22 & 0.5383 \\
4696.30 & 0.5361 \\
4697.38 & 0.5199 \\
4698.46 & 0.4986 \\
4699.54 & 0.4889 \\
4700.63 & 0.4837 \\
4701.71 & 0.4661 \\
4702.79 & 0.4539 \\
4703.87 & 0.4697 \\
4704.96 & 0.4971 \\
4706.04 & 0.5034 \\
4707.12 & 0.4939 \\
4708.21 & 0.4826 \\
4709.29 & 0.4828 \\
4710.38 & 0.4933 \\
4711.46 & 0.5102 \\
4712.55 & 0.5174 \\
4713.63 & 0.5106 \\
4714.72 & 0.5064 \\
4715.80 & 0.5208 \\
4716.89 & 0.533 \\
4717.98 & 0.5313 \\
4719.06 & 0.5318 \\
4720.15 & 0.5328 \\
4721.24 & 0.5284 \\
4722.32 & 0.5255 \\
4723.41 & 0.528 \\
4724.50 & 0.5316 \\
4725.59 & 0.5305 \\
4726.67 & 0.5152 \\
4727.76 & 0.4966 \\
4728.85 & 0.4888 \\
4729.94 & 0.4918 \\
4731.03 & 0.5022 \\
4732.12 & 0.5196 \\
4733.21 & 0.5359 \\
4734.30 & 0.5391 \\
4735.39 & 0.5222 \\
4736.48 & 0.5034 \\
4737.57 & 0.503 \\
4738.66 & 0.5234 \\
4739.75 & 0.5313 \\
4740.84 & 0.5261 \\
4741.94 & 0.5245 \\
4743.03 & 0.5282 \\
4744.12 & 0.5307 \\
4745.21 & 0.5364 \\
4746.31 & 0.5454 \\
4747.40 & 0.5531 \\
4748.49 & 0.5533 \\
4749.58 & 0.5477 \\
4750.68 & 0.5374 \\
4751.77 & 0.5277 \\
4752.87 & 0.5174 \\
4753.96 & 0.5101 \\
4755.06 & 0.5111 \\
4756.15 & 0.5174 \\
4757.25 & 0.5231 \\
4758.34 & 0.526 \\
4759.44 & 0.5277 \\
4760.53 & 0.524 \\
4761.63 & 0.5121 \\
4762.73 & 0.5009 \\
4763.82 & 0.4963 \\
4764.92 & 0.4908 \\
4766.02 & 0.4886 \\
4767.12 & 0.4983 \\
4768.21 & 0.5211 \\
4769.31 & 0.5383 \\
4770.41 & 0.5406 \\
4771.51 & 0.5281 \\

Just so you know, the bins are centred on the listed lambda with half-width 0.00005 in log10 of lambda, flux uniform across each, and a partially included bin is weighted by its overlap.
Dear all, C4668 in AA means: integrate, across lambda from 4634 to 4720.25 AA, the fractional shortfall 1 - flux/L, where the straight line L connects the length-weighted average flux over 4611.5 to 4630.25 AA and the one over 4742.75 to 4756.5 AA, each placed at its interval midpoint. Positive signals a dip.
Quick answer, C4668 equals 3.4 AA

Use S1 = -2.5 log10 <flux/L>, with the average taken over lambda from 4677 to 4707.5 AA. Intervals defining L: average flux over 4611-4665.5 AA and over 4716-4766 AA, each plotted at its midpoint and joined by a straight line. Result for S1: 0.032 mag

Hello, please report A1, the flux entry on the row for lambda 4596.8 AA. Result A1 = 0.4936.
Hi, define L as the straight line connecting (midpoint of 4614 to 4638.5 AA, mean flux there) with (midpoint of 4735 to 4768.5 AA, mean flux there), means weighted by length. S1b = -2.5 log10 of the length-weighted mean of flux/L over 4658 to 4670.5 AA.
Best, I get 0.03 mag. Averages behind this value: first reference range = 0.527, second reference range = 0.521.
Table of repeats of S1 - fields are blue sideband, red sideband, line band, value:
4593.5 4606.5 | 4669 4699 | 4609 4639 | -0.05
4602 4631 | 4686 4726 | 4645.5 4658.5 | 0.03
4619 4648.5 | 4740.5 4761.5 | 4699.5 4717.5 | 0.07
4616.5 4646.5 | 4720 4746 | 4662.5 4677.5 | 0.03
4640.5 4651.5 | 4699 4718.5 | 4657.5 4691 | -0.02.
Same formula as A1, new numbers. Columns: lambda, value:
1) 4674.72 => 0.5287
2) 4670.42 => 0.5167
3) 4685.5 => 0.523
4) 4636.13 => 0.5064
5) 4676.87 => 0.5241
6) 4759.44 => 0.5277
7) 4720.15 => 0.5328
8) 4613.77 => 0.5318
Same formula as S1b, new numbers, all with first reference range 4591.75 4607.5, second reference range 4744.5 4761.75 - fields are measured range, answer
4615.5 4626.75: -0.04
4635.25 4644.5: 0.00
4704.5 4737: 0.02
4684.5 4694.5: -0.01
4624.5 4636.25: -0.06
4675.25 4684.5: 0.02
